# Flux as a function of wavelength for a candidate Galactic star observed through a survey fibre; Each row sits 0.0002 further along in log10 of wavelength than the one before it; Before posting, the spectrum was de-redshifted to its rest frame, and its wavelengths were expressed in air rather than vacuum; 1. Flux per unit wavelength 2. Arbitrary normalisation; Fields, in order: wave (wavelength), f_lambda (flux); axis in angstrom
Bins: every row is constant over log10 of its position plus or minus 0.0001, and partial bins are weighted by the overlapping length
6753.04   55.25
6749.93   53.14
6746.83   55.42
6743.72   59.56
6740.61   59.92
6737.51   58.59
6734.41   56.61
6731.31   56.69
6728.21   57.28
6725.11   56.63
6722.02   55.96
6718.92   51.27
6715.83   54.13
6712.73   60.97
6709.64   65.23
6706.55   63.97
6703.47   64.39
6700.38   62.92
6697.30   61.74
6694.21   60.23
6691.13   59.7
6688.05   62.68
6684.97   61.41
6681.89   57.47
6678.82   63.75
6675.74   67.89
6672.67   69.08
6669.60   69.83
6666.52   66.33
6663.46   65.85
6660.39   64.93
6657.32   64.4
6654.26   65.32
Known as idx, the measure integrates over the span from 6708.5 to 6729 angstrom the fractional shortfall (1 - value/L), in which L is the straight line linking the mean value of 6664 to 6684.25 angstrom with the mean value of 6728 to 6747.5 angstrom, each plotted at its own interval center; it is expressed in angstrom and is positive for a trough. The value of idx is 1.0 angstrom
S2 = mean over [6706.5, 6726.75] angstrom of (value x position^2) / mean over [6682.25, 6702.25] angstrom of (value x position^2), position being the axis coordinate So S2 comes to 0.95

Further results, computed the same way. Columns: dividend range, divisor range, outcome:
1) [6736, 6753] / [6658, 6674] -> 0.87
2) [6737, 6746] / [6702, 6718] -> 0.97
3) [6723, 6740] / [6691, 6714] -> 0.92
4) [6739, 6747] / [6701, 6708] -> 0.93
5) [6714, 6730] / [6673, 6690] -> 0.89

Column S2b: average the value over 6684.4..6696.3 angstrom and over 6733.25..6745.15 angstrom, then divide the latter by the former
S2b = 0.96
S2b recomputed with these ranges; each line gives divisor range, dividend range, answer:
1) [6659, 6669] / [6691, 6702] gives 0.93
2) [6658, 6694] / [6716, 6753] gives 0.88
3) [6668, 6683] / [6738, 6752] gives 0.87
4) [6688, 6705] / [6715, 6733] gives 0.90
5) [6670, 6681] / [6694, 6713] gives 0.95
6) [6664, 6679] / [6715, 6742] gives 0.83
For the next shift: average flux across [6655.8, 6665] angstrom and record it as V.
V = 65.1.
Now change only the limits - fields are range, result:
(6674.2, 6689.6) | 62.7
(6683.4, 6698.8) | 61.1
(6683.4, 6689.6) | 62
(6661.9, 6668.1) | 66.1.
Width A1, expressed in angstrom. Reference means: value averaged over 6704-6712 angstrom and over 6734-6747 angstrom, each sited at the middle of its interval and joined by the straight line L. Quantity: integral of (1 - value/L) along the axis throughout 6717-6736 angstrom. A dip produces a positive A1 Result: 1.6 angstrom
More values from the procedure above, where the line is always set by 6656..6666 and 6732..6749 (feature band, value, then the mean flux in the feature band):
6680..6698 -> 0.59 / 60.5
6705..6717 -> -0.14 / 61.3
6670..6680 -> -0.53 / 67.4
